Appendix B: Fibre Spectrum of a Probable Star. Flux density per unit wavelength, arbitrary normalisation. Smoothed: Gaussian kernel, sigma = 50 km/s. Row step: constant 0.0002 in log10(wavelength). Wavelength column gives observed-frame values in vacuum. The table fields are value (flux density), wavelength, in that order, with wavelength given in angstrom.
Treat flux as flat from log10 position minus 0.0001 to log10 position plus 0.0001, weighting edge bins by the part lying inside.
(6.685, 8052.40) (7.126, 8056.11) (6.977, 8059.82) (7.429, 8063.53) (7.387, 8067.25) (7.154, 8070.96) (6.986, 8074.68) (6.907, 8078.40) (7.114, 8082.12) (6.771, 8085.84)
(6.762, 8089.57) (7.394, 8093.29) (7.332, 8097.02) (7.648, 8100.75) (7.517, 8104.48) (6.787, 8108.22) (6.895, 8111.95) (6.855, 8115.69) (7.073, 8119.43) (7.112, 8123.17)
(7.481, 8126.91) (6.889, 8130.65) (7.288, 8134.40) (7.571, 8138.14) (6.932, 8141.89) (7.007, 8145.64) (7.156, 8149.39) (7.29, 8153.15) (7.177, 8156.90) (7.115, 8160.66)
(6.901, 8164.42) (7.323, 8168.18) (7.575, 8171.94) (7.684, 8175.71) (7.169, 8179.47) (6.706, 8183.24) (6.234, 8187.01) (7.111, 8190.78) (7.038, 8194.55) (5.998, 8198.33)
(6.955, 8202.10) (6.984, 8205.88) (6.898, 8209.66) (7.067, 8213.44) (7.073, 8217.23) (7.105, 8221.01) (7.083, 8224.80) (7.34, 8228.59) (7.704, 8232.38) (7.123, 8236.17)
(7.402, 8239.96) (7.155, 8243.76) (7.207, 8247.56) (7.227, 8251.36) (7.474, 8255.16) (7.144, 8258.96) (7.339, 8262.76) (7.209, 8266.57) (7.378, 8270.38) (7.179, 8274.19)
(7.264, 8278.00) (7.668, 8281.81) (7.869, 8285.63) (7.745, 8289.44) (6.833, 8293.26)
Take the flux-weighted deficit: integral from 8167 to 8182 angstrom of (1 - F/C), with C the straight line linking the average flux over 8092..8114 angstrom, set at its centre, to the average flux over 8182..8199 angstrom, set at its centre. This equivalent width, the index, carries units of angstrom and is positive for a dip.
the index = -1.4 angstrom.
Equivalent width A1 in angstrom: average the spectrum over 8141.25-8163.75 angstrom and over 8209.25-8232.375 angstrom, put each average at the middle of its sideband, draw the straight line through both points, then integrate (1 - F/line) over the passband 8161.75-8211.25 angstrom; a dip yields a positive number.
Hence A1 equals 1.1 angstrom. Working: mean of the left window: 7.11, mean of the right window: 7.16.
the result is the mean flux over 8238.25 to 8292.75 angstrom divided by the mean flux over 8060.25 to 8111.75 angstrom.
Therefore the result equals 1.03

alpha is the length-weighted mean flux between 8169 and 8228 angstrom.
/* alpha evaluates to 6.99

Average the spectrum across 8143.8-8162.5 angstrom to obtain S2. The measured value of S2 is 7.15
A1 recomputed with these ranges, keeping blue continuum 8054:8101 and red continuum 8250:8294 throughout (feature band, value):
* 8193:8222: 1.7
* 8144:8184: 0.2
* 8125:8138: -0.1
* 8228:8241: -0.1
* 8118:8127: 0.0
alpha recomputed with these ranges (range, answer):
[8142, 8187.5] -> 7.13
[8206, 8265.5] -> 7.22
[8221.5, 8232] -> 7.27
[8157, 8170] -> 7.12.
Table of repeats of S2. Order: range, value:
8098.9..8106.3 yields 7.58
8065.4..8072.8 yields 7.28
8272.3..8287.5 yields 7.49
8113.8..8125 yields 7.01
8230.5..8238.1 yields 7.42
